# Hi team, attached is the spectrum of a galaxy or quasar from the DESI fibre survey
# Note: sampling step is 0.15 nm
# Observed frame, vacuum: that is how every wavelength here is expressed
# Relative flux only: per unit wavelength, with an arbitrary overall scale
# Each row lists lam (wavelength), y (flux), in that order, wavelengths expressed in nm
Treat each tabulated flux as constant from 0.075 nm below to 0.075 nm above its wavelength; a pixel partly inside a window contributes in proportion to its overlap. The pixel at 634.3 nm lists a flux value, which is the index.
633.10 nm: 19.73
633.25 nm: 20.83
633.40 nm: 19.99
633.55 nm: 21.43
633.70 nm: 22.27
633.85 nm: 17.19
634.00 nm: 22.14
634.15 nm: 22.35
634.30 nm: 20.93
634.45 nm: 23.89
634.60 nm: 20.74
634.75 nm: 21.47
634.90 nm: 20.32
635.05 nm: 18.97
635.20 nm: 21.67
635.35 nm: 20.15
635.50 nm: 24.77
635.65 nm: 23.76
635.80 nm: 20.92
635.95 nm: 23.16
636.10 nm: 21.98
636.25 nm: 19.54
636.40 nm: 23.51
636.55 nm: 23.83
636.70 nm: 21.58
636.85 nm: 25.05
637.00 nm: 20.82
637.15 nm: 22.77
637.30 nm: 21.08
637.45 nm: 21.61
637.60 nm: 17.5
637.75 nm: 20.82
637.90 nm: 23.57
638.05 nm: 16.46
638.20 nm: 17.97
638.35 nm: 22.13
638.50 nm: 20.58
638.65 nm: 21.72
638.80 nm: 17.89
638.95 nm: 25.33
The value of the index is 20.93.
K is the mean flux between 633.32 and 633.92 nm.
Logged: 20.3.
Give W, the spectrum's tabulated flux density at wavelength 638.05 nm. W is 16.46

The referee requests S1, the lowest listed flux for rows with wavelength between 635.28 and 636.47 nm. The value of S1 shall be 19.54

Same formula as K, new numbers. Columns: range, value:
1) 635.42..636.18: 22.9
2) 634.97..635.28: 20.3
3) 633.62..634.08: 20.6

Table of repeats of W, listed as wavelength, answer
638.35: 22.13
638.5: 20.58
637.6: 17.5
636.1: 21.98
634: 22.14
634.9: 20.32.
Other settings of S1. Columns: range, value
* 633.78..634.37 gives 17.19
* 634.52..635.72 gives 18.97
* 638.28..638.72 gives 20.58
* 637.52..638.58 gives 16.46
